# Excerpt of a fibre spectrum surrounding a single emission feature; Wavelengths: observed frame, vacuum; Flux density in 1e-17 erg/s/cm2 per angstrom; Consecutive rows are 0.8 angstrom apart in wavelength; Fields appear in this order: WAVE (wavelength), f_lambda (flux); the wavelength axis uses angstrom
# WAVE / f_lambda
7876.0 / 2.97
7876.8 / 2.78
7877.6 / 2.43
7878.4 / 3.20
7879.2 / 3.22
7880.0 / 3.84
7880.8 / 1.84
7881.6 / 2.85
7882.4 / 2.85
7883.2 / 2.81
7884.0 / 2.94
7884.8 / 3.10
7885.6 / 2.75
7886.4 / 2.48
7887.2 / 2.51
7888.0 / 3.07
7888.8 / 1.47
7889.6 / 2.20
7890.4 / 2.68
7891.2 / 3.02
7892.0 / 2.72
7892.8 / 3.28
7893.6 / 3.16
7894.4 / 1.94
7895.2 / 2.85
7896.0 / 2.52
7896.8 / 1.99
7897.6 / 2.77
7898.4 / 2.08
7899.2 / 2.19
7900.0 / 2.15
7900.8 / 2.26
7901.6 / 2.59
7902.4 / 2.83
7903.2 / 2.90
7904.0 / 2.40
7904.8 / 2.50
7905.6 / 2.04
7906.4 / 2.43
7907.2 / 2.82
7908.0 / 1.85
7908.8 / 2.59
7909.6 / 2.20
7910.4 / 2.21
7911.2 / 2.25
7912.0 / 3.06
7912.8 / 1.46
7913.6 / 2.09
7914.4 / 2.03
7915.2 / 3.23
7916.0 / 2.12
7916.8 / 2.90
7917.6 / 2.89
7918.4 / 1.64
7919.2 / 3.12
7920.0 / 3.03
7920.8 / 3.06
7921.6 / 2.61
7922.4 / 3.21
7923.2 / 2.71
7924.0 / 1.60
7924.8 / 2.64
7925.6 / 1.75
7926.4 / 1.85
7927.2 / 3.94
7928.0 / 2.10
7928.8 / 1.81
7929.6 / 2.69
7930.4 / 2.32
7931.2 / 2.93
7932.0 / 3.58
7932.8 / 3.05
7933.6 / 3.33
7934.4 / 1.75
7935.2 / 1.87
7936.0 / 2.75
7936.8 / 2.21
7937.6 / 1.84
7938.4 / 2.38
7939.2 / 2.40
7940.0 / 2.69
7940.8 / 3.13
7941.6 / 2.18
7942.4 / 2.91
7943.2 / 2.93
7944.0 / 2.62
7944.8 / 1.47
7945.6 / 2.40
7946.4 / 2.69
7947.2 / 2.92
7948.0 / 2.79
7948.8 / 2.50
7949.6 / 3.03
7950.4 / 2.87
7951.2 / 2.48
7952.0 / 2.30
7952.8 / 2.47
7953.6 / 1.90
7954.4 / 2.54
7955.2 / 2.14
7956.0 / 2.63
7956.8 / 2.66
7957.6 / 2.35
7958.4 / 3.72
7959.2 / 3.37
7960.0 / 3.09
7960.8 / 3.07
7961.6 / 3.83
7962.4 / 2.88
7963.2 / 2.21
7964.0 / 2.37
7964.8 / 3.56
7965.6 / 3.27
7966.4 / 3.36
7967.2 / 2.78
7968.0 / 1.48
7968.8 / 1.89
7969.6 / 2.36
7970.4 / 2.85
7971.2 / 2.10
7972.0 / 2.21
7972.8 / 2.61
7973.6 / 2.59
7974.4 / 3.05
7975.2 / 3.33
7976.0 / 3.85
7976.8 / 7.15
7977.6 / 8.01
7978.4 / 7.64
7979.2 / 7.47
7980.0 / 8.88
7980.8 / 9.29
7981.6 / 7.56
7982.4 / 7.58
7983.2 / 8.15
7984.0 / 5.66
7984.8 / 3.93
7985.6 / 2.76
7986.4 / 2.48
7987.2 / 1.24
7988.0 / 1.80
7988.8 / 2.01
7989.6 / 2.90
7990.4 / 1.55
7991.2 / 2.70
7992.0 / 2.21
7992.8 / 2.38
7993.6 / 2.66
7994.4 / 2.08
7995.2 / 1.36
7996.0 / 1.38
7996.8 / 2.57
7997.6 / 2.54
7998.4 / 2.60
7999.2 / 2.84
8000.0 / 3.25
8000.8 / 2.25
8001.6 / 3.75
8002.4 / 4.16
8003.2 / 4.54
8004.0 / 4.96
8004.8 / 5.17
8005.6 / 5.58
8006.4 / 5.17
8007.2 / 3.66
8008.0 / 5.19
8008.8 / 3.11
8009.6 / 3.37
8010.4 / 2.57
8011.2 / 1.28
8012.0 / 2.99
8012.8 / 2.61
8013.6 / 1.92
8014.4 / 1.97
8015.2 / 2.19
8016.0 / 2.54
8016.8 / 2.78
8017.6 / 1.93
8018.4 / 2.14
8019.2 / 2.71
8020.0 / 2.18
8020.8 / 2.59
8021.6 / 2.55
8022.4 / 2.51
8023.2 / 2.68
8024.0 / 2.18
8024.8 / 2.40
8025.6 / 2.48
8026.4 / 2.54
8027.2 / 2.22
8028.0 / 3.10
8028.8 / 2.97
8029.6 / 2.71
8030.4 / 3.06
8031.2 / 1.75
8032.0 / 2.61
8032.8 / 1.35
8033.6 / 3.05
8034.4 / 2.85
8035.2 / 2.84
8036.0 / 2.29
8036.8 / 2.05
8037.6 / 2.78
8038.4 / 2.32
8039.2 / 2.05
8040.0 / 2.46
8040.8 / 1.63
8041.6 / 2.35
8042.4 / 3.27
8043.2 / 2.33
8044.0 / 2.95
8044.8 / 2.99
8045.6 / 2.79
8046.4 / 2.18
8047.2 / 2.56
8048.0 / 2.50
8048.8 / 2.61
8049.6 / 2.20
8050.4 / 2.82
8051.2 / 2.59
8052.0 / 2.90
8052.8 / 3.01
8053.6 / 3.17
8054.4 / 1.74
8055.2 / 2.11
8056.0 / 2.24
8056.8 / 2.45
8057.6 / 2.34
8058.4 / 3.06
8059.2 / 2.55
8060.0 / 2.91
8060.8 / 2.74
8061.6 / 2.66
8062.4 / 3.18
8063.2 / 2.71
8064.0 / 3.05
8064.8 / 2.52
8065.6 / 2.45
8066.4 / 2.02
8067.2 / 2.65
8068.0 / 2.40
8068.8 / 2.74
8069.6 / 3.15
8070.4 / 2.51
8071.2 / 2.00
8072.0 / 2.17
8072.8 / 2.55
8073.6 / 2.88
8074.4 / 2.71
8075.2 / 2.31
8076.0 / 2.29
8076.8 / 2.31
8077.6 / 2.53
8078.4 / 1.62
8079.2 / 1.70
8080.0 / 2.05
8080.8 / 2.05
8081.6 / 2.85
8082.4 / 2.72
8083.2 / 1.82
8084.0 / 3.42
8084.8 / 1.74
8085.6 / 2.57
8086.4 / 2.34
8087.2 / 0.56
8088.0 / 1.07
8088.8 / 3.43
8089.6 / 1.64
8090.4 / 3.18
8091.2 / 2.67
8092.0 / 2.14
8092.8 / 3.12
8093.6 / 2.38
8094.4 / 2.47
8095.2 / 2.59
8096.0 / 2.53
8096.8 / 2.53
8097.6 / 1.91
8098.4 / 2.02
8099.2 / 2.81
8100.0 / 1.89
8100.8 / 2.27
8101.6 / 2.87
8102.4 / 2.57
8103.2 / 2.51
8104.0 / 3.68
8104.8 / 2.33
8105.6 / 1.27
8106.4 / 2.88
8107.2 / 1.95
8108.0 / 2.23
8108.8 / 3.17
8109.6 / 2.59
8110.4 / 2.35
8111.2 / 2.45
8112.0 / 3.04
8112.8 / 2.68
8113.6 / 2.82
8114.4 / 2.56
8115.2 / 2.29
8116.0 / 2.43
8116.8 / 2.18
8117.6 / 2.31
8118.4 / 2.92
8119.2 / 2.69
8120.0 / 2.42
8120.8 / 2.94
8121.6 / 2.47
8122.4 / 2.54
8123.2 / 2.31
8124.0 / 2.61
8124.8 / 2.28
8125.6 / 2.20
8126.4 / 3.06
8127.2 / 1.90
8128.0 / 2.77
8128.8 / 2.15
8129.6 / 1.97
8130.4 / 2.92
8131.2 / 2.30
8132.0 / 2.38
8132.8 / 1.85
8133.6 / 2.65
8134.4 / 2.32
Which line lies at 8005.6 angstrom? [N II] 6583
